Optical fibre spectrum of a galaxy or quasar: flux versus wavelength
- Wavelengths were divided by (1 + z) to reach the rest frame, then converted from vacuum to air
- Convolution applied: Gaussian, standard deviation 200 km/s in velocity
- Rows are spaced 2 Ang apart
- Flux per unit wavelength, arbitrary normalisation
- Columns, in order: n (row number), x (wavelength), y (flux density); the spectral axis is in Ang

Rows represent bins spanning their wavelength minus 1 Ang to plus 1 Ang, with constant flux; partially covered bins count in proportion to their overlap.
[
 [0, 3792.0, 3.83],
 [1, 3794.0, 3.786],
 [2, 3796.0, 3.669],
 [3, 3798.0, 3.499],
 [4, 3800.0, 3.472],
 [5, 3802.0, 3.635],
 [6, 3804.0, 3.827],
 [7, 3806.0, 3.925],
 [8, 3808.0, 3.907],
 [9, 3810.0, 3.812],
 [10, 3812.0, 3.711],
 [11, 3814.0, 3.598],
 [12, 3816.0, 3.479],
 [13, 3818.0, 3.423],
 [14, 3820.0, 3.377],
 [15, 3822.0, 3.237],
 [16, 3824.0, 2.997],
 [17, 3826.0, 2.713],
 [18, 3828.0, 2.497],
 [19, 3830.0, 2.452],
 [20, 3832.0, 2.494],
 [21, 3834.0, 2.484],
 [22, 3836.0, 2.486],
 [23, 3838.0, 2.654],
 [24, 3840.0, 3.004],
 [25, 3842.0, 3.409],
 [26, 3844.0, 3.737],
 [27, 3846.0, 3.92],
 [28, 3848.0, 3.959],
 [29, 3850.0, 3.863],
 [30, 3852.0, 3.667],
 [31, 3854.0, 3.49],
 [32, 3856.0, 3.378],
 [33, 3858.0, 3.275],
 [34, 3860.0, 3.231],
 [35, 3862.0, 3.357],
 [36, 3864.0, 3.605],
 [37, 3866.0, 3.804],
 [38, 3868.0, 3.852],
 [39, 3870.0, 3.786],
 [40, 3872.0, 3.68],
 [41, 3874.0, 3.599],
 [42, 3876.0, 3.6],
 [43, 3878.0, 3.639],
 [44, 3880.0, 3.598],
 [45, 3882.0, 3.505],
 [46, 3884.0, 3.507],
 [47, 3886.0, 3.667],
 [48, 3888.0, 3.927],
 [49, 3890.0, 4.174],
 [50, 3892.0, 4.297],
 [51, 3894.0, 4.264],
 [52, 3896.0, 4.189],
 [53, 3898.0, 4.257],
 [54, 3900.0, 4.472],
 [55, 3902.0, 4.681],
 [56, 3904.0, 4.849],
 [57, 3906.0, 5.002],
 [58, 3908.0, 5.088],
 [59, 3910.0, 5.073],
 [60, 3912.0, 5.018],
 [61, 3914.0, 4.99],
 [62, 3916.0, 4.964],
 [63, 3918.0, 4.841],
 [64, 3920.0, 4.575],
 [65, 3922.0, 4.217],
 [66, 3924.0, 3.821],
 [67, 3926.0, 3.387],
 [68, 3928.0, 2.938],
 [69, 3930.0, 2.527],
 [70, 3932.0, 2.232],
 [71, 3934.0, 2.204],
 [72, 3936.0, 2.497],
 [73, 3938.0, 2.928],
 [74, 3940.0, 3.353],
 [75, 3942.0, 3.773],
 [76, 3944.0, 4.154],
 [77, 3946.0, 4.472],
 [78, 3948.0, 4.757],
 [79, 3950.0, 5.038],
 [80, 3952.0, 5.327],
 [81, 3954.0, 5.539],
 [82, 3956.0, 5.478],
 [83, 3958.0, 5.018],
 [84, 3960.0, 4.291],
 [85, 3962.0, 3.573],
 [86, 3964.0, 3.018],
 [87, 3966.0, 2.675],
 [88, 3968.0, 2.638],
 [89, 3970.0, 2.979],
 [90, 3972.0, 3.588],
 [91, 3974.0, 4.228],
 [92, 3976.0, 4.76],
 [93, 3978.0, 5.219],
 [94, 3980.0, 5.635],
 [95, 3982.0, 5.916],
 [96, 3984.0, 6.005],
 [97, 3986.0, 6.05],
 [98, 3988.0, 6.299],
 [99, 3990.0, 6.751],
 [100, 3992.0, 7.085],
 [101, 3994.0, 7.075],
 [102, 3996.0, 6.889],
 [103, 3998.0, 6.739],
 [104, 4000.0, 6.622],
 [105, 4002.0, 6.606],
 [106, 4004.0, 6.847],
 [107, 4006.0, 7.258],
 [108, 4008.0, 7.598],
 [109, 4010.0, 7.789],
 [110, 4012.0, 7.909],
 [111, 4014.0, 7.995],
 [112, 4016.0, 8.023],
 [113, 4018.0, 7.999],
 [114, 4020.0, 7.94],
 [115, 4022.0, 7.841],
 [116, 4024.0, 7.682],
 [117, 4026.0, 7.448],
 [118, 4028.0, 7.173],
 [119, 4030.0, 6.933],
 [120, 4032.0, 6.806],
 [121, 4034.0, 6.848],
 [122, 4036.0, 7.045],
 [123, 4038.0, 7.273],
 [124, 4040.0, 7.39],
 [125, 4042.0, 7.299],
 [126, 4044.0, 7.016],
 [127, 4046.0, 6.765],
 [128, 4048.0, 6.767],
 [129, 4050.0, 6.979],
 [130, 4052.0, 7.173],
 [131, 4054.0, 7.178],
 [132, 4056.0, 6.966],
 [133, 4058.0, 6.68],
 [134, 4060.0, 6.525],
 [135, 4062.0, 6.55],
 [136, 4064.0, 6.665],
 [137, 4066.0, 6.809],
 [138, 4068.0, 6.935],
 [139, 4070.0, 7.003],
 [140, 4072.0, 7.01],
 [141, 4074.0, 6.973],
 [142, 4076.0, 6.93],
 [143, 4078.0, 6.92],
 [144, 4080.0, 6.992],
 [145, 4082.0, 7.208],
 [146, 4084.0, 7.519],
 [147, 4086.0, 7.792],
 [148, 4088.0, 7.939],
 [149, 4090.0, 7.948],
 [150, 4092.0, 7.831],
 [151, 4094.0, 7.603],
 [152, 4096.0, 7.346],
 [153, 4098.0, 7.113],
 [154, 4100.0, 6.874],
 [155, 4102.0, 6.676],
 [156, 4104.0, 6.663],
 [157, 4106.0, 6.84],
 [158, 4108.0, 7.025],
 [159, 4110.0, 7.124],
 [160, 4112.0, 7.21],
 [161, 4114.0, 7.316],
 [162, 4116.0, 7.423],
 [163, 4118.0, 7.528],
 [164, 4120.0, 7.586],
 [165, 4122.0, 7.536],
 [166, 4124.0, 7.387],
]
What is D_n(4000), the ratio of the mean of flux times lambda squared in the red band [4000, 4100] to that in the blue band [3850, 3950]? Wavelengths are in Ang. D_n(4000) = 2.0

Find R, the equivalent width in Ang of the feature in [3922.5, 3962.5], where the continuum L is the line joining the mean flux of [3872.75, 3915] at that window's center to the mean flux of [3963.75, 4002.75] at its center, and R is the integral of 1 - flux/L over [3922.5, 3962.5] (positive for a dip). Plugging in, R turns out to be 8.3 Ang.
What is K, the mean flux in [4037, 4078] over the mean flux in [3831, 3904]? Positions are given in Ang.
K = 1.91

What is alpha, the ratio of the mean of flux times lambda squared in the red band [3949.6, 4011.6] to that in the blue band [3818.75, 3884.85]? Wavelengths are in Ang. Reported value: 1.78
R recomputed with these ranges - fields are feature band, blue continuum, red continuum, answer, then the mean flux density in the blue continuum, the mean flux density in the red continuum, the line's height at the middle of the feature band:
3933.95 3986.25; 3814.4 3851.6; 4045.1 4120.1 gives 9.1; 3.14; 7.11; 5.16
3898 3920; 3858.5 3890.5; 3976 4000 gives -2.0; 3.64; 6.28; 4.45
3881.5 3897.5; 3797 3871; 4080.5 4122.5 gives 0.9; 3.38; 7.33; 4.2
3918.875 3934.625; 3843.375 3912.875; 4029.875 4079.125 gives 4.9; 3.97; 6.94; 4.79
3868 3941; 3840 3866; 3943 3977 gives -1.2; 3.56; 4.21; 3.87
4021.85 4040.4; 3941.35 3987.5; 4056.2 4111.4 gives -3.9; 4.55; 7.09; 5.97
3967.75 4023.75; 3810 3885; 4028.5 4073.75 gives -3.9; 3.36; 6.94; 5.97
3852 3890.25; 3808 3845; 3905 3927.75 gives 2.3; 3.11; 4.58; 3.84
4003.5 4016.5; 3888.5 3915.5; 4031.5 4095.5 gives -2.8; 4.64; 7.11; 6.29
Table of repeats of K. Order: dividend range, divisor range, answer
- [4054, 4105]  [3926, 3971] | 1.92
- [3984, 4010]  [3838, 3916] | 1.73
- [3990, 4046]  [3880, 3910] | 1.70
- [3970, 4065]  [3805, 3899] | 1.93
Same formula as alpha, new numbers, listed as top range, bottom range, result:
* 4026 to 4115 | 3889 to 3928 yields 1.71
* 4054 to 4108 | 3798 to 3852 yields 2.43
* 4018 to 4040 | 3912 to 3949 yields 2.06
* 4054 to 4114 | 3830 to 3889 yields 2.31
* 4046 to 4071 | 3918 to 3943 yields 2.23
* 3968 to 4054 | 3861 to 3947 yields 1.80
